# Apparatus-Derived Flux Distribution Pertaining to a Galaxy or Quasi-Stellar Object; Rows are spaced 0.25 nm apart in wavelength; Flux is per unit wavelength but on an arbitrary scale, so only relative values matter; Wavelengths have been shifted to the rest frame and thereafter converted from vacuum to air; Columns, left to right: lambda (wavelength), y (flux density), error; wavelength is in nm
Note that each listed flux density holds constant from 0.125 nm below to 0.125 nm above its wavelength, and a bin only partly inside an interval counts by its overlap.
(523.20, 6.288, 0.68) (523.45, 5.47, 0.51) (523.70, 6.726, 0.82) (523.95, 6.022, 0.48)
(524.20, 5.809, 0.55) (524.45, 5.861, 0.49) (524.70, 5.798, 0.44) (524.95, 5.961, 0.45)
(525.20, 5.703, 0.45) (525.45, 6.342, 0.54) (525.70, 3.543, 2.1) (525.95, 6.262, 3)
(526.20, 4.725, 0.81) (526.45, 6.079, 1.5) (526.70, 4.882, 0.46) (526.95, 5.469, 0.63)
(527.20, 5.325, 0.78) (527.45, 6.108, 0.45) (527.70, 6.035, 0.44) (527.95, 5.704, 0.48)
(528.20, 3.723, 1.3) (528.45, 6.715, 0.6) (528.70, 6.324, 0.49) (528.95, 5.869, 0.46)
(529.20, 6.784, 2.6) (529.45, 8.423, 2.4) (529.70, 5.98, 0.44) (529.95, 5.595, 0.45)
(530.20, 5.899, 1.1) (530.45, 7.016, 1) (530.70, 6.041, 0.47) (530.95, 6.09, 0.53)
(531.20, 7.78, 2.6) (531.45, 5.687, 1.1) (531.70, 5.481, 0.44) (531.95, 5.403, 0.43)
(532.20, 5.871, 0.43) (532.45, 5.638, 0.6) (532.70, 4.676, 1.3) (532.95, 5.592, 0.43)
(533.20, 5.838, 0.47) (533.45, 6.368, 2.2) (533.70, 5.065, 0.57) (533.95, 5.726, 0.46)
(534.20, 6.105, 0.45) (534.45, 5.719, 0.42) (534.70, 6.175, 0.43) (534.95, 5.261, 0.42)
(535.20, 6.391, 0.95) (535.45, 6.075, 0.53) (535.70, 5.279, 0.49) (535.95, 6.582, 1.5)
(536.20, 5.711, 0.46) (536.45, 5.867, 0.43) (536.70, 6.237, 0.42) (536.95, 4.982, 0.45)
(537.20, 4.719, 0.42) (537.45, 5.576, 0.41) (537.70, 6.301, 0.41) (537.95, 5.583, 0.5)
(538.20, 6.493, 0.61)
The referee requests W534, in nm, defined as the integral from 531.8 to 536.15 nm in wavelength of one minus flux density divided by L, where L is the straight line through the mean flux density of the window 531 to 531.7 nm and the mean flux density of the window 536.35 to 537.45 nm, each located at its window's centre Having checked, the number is 0.15 nm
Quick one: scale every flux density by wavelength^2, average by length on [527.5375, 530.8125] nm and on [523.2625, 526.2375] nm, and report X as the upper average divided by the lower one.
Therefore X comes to 1.1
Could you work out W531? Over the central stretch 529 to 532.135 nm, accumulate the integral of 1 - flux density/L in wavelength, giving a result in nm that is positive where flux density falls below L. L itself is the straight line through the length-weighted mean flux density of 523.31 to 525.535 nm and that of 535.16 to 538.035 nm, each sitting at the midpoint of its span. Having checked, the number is -0.250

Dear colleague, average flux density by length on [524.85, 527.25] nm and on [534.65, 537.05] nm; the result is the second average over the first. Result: 1.1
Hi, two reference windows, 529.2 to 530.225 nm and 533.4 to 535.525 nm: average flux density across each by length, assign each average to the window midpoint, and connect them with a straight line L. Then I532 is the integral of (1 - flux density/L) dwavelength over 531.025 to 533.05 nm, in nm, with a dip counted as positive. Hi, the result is 0.15 nm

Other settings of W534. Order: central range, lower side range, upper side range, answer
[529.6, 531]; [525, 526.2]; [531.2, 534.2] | -0.13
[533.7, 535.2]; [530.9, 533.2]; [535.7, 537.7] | -0.01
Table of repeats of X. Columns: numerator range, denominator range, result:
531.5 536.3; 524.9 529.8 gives 1.01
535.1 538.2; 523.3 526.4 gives 1.06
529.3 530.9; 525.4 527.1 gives 1.24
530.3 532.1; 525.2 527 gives 1.18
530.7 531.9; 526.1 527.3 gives 1.19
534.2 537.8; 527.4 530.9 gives 0.96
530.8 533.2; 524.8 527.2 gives 1.09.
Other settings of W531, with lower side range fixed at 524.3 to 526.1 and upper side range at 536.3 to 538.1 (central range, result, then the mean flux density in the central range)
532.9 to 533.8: -0.019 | 5.74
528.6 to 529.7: -0.222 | 6.76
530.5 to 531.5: -0.155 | 6.5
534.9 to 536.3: -0.074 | 5.92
